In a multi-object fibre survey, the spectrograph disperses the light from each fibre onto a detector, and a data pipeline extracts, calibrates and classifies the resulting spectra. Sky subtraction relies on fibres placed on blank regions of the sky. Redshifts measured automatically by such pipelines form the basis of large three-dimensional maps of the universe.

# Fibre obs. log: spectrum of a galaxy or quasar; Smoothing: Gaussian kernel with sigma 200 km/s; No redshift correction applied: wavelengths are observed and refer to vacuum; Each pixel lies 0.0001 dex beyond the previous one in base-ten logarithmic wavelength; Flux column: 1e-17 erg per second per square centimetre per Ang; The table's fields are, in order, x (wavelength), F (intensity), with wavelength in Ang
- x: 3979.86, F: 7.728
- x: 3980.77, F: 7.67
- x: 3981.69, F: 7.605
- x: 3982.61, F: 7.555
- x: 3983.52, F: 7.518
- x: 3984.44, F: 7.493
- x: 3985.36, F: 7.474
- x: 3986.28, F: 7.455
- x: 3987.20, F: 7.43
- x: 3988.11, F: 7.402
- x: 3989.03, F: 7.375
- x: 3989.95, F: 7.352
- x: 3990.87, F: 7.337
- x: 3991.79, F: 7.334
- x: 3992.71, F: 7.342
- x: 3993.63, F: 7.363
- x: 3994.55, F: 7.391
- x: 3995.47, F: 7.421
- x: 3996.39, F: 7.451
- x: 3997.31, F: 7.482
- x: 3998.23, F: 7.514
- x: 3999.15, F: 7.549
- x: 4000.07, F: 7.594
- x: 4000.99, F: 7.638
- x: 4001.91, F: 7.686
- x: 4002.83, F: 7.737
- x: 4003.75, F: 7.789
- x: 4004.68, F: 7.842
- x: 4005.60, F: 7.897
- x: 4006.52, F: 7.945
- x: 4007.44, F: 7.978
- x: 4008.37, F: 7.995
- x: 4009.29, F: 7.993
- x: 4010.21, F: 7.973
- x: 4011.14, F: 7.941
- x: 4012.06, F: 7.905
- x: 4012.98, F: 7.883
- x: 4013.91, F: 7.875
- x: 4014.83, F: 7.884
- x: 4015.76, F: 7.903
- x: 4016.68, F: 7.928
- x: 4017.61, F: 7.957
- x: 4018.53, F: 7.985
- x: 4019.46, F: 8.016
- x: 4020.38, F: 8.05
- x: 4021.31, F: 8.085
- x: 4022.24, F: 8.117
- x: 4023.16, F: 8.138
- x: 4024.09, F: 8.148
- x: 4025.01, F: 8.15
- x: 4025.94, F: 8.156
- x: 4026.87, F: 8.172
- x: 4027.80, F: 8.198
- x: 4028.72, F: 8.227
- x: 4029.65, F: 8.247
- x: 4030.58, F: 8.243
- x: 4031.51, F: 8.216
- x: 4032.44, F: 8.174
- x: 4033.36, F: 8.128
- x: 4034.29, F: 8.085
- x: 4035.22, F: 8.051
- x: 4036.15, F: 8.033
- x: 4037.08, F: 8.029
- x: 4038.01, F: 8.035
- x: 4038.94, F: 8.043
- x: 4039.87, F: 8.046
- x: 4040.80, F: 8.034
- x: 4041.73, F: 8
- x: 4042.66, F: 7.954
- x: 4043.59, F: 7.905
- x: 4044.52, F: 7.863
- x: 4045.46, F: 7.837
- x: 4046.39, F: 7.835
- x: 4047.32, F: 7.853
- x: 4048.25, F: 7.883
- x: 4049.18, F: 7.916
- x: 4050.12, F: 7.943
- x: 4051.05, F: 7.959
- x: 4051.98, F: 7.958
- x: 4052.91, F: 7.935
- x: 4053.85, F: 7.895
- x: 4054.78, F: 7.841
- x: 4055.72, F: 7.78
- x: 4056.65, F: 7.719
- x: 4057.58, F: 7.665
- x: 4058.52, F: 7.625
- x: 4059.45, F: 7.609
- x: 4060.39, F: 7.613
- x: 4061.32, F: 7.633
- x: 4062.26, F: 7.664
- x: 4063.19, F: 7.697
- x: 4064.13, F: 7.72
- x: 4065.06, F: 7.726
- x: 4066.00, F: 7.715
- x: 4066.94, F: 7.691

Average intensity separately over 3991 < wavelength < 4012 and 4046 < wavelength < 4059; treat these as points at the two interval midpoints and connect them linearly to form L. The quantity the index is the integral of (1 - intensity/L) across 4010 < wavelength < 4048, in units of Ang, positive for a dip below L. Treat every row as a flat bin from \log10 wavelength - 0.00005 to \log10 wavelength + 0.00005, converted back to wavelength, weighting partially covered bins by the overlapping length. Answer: -1.3 Ang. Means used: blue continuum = 7.68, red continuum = 7.85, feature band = 8.03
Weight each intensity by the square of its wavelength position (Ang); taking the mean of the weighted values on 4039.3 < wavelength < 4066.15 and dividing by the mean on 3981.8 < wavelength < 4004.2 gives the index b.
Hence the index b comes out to 1.08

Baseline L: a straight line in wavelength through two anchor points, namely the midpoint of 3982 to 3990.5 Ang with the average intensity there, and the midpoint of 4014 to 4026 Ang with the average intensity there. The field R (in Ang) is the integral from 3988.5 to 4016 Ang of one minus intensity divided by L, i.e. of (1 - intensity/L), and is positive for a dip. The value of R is 0.2 Ang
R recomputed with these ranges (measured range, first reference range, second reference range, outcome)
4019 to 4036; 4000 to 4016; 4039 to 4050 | -0.53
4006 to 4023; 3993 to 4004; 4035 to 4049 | -0.60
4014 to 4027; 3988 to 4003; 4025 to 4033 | -0.04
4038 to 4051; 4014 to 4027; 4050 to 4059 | -0.07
